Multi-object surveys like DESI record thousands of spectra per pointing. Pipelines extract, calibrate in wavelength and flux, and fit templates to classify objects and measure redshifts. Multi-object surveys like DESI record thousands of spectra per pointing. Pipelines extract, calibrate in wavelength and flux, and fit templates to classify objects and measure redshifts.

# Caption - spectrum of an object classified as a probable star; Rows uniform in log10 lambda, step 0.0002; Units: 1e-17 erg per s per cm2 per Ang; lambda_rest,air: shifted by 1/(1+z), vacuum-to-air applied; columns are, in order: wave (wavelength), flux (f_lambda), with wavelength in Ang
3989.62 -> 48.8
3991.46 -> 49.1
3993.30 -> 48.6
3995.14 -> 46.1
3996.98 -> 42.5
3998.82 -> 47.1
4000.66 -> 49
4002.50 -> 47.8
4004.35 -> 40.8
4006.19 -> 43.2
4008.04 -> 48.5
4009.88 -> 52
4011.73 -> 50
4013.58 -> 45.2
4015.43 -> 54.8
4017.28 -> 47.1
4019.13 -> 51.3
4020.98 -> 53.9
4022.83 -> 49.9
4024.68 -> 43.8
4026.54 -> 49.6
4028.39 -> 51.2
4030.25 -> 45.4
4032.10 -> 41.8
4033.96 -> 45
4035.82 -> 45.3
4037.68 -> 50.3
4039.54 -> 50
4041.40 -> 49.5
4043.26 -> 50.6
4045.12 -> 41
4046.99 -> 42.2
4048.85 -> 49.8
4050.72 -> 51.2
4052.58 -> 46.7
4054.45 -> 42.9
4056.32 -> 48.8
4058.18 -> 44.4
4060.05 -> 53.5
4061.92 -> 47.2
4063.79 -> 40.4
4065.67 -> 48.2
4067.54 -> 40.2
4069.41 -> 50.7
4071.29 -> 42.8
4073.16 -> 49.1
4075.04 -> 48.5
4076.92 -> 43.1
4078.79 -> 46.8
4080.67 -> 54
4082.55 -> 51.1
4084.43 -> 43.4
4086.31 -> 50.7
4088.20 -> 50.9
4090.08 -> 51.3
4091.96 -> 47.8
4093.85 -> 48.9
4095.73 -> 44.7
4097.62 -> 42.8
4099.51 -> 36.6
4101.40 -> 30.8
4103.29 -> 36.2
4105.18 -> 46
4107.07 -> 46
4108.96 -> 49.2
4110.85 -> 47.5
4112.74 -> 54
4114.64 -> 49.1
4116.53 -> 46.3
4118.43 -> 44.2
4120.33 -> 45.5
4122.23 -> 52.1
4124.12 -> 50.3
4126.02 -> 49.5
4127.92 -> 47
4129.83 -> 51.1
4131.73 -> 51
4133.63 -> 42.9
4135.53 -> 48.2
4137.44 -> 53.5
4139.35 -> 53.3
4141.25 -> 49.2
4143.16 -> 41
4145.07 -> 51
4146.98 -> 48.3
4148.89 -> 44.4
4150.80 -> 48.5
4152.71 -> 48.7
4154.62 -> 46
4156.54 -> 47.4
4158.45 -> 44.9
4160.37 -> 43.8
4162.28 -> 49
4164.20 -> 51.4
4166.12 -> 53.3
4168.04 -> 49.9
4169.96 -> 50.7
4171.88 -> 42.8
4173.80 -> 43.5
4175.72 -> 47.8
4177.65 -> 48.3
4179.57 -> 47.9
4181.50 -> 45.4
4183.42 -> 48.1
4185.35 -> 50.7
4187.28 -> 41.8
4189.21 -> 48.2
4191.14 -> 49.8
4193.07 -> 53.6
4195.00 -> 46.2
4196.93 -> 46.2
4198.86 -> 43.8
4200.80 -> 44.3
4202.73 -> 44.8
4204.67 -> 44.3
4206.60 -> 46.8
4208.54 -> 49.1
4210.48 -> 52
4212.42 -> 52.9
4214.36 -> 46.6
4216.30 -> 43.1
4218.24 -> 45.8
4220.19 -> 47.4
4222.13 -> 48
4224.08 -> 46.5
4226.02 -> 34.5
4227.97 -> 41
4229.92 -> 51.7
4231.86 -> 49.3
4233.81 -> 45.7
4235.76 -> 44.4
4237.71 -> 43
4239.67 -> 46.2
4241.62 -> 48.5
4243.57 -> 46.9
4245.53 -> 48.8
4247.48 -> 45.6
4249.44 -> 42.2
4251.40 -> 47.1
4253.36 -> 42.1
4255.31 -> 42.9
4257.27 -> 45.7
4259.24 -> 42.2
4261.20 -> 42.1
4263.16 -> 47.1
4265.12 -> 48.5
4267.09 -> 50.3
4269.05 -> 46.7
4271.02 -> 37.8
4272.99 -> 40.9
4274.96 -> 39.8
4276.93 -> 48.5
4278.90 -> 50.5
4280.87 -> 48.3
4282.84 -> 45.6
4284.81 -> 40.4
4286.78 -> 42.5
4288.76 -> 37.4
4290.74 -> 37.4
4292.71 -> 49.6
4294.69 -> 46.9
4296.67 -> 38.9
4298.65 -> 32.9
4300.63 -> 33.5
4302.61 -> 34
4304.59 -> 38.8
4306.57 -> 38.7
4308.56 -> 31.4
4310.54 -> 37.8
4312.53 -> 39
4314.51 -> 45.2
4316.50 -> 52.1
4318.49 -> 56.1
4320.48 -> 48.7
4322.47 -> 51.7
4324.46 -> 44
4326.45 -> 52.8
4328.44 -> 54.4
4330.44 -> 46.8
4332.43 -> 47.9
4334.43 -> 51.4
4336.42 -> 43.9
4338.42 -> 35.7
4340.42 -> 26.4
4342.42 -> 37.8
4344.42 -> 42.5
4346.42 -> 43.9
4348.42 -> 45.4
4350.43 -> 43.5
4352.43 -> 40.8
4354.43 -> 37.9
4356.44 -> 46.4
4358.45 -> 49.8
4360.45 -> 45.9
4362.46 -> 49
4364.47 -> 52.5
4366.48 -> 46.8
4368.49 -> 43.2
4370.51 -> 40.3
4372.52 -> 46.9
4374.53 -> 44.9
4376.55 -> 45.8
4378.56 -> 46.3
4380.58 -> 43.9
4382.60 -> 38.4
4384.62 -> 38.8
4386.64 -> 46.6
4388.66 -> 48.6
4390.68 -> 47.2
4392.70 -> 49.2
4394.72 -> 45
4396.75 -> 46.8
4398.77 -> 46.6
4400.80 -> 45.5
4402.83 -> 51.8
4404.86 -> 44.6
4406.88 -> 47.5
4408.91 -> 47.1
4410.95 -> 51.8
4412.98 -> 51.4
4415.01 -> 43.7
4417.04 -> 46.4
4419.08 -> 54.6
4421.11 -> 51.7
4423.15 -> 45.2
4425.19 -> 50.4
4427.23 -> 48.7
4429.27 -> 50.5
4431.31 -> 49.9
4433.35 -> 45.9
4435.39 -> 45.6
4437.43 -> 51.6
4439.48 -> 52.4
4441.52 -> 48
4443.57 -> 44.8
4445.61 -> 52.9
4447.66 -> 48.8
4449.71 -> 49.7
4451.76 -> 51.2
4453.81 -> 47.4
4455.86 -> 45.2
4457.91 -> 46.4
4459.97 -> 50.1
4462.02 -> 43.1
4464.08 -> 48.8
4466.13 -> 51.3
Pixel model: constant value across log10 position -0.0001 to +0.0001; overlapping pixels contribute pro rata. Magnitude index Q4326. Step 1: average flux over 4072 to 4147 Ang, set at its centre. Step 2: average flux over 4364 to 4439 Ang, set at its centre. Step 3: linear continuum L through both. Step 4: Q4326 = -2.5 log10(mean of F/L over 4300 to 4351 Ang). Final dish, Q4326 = 0.09 mag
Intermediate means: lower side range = 47.3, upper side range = 47.1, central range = 43.3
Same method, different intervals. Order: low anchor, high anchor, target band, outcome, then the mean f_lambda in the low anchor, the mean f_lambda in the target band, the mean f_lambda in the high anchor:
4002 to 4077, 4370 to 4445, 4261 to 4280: 0.04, 47.3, 45.4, 47.2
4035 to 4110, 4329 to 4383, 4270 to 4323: 0.05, 46.3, 42.3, 44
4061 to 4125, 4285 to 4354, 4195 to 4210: -0.03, 46.4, 45.9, 42.6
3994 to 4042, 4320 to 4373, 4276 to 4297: 0.03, 47.7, 44.3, 45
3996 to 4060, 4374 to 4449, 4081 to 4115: 0.03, 47.5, 46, 47.6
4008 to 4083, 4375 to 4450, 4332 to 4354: 0.15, 47.7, 41.5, 47.6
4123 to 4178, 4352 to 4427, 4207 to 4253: 0.03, 48.2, 46.3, 46.5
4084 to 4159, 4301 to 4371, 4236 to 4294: 0.01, 47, 44.6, 44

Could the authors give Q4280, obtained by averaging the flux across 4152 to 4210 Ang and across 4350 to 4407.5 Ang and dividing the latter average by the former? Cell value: 1.0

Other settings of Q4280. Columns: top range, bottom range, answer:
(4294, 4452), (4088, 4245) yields 0.97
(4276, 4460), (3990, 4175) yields 0.96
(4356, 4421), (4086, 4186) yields 0.99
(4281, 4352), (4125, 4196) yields 0.89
